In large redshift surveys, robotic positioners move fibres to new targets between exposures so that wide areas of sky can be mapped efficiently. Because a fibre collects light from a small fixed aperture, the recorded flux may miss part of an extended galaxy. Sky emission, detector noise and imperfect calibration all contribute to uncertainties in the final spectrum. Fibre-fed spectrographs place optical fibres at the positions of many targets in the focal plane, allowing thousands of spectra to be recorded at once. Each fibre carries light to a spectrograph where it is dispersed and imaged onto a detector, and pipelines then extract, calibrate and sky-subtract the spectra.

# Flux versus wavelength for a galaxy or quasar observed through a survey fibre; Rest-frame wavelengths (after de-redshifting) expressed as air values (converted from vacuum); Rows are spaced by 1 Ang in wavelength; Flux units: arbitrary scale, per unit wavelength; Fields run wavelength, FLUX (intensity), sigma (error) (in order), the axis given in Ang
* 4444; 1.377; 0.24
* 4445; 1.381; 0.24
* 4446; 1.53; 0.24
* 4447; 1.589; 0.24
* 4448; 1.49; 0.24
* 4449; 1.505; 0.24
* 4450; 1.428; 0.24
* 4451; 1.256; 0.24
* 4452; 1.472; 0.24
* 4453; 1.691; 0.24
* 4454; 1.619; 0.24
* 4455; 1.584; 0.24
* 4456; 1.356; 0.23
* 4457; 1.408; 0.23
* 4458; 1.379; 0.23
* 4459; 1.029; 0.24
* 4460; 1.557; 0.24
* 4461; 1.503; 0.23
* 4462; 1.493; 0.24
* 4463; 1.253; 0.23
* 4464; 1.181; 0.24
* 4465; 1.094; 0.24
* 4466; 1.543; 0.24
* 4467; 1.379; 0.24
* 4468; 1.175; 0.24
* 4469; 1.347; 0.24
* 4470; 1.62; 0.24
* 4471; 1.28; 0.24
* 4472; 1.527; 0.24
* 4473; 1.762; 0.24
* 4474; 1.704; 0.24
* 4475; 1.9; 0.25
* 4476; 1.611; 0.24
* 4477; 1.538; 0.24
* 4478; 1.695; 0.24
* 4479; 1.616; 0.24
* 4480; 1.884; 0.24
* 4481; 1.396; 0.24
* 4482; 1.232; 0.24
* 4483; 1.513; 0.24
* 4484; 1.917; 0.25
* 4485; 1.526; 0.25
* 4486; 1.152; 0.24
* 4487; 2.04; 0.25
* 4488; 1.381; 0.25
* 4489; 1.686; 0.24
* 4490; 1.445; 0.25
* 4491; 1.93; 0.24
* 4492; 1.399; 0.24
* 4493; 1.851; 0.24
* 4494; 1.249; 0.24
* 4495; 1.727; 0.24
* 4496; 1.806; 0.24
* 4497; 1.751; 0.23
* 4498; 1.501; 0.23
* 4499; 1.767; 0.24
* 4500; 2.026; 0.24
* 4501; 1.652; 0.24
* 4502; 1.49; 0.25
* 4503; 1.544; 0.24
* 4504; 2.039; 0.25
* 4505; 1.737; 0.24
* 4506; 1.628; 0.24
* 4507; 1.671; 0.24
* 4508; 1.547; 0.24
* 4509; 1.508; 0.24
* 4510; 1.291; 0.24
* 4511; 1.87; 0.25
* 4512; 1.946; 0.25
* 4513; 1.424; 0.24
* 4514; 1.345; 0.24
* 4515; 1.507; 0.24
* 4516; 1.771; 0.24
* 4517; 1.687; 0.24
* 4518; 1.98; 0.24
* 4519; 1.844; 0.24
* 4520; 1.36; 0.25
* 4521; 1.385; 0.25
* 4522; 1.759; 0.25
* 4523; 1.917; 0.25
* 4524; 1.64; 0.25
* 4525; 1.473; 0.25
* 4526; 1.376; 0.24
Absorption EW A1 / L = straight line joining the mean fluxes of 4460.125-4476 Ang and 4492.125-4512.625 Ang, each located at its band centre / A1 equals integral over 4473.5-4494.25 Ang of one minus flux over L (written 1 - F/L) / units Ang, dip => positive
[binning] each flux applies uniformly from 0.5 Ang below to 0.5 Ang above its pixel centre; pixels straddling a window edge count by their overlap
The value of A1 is -0.7 Ang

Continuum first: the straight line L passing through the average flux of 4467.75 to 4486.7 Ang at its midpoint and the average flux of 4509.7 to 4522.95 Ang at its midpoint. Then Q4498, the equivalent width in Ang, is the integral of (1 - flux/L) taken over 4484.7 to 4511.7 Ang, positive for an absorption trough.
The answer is -0.6 Ang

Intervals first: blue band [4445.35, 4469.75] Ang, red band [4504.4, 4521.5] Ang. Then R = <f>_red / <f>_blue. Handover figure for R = 1.15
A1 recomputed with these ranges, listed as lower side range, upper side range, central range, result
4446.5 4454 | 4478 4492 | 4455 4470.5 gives 1.7 Ang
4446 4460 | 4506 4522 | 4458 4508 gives -1.0 Ang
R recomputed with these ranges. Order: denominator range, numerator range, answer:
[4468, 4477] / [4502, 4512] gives 1.06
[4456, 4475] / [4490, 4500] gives 1.18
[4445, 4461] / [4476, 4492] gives 1.09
